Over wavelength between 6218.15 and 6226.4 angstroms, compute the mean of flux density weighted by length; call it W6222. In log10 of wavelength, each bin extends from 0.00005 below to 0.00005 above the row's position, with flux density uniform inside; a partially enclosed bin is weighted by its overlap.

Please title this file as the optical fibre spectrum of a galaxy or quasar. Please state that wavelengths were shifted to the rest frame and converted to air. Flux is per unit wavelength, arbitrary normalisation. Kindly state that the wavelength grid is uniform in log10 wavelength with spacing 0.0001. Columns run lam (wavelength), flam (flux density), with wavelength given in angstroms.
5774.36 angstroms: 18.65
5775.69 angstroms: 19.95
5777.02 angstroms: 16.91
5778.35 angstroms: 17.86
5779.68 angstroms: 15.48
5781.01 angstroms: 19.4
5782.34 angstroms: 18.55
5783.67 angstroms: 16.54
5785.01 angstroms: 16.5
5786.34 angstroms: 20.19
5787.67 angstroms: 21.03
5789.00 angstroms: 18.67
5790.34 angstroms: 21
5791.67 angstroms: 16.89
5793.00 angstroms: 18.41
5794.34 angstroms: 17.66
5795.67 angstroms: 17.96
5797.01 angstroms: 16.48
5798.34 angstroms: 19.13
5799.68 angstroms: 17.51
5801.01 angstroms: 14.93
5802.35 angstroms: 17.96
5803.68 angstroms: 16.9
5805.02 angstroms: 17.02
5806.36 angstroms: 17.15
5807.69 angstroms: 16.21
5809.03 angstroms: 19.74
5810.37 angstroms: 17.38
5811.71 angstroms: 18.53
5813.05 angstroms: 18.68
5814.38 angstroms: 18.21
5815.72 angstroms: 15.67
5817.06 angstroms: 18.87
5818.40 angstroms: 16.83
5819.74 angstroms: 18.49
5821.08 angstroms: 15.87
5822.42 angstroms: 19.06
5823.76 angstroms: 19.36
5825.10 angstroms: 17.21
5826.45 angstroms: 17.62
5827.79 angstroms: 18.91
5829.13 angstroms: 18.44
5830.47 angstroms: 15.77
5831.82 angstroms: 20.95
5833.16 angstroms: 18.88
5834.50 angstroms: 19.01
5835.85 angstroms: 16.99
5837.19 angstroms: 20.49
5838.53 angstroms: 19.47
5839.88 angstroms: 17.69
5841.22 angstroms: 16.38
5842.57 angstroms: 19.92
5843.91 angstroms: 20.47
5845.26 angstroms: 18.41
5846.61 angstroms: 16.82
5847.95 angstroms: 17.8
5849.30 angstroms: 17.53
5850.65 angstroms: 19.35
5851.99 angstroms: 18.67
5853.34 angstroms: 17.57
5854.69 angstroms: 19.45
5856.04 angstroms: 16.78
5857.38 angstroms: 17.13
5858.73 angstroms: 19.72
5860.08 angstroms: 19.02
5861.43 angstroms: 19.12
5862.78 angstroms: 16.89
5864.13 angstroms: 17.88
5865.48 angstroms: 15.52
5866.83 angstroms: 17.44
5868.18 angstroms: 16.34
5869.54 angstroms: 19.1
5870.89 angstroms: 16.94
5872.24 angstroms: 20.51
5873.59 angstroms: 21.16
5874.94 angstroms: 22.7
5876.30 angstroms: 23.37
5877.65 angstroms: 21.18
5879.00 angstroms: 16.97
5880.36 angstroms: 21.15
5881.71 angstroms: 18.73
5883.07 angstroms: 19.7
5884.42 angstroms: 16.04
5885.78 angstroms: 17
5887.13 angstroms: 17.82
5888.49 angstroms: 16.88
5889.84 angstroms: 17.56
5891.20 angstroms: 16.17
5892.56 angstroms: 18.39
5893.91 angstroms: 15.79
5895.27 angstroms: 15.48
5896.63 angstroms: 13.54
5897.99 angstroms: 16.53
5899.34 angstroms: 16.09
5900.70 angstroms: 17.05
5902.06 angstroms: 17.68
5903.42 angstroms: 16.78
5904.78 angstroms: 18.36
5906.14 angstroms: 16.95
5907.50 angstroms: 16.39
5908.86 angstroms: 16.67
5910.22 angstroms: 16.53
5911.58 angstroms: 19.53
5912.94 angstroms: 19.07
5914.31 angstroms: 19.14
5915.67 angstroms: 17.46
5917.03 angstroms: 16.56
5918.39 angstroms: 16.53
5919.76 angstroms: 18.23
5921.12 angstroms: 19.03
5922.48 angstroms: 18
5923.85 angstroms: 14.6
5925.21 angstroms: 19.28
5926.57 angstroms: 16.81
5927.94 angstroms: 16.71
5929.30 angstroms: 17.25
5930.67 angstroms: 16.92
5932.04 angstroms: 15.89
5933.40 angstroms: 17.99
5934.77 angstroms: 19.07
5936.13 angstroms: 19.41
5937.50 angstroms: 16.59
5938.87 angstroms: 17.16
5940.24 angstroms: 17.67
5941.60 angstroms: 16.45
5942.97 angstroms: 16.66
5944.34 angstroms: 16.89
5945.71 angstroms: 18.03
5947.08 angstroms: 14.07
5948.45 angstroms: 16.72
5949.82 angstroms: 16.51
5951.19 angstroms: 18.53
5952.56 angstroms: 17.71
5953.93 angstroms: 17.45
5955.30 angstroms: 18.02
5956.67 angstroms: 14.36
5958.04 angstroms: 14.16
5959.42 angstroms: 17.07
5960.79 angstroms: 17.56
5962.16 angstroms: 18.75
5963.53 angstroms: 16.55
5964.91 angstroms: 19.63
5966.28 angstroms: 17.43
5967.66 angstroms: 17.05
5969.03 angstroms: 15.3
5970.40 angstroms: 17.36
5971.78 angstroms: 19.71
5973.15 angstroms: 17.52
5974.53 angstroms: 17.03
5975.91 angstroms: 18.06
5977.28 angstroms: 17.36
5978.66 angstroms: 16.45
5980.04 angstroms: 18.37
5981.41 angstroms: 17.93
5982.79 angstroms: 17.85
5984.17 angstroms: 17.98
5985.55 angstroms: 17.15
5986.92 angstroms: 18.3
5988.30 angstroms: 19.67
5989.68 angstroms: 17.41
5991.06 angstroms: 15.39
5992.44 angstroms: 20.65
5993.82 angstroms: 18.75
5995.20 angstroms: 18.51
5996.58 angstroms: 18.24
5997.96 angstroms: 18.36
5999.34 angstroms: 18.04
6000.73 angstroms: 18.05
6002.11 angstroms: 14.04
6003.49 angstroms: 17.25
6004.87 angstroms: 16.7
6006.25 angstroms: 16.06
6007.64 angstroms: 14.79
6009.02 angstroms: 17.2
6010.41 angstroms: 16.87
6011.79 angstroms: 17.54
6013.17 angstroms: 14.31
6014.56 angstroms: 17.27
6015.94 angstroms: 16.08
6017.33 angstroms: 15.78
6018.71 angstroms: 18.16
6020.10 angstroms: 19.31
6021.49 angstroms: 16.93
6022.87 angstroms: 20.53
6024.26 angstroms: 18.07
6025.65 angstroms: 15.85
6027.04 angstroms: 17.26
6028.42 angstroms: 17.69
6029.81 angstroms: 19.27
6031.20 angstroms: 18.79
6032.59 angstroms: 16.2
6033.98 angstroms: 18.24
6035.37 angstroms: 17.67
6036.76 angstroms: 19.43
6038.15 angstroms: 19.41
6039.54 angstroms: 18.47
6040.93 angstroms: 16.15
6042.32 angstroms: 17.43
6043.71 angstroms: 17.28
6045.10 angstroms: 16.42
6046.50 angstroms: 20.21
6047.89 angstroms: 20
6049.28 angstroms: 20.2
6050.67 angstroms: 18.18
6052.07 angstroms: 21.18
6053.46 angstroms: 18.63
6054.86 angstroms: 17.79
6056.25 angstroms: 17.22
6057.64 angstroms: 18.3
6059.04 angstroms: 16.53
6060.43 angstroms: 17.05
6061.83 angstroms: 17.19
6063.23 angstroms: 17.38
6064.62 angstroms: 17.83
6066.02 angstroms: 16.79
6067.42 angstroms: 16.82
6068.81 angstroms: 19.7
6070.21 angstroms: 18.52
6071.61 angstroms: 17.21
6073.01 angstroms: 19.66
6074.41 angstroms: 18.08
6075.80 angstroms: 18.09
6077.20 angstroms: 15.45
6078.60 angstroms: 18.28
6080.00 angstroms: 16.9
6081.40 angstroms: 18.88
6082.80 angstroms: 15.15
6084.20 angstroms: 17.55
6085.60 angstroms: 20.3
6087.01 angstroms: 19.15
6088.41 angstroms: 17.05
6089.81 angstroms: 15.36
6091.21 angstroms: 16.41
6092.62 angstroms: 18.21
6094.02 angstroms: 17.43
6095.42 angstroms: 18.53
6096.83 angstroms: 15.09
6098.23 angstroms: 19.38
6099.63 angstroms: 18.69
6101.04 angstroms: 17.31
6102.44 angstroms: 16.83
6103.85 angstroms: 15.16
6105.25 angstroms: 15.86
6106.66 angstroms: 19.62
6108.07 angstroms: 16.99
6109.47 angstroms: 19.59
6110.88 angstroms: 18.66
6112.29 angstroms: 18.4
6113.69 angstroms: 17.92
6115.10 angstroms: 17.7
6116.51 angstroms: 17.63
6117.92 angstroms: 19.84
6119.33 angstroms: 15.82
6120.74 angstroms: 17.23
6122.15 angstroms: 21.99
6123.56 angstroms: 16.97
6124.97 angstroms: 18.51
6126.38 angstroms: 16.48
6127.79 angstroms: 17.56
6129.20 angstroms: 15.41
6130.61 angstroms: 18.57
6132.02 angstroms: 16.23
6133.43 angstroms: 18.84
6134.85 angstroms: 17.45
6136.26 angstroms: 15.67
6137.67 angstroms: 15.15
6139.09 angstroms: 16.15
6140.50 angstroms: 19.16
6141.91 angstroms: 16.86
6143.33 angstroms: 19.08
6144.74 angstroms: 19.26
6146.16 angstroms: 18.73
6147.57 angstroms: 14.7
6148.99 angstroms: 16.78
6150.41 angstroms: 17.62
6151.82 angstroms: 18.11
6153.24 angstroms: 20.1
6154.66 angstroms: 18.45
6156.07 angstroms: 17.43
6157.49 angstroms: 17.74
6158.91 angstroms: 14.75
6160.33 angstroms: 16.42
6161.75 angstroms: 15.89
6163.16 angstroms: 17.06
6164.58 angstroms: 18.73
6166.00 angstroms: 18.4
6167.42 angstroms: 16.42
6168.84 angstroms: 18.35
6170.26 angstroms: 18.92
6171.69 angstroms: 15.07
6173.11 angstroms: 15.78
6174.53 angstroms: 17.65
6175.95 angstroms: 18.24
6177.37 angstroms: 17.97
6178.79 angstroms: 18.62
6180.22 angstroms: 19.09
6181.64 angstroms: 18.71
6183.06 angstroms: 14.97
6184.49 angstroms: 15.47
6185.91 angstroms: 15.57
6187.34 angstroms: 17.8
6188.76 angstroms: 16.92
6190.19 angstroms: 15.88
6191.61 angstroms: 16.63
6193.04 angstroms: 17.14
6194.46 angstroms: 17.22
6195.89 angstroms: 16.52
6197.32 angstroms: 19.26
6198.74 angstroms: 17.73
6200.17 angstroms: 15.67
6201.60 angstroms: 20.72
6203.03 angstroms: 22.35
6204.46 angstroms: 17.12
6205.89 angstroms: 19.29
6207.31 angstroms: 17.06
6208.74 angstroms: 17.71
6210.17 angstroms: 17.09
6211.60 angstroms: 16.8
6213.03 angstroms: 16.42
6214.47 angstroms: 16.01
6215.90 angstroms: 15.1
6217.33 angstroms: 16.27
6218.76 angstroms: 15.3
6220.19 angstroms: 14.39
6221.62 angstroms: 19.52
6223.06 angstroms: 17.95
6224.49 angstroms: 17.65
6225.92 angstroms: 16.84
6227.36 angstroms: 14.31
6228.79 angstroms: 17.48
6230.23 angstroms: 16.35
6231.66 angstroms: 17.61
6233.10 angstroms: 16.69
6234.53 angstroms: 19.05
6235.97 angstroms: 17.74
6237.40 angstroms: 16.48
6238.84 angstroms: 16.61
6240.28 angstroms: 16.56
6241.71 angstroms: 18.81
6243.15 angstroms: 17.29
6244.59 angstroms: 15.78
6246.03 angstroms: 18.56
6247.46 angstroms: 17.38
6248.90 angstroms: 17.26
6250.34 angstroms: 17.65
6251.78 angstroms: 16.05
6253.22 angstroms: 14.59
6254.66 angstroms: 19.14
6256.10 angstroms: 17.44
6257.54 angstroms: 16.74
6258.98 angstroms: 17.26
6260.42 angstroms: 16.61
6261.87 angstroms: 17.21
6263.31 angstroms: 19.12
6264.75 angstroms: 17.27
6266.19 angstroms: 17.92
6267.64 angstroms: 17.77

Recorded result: 17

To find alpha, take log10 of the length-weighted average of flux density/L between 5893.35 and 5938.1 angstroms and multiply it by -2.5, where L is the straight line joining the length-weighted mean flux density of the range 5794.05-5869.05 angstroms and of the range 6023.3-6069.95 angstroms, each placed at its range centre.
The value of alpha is 0.05 mag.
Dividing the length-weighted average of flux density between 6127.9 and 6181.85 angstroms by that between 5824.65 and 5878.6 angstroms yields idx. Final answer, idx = 0.9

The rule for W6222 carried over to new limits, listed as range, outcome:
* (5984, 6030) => 17.4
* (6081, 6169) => 17.6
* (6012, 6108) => 17.7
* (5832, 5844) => 18.8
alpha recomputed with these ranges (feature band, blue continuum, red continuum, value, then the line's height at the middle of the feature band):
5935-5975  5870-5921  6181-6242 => 0.04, 17.8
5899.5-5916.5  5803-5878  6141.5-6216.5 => 0.04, 18.2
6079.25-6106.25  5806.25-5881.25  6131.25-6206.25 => 0.02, 17.7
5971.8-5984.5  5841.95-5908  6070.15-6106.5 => 0.00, 17.8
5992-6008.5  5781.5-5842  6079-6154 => 0.02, 17.8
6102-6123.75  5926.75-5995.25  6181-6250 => -0.04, 17.3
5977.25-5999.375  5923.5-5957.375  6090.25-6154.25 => -0.05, 17.2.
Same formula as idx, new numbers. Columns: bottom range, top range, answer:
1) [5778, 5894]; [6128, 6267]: 0.95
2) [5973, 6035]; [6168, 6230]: 0.98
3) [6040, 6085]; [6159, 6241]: 0.96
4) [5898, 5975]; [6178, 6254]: 0.99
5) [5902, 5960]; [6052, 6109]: 1.02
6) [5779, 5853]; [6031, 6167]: 0.98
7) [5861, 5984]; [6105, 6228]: 0.99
